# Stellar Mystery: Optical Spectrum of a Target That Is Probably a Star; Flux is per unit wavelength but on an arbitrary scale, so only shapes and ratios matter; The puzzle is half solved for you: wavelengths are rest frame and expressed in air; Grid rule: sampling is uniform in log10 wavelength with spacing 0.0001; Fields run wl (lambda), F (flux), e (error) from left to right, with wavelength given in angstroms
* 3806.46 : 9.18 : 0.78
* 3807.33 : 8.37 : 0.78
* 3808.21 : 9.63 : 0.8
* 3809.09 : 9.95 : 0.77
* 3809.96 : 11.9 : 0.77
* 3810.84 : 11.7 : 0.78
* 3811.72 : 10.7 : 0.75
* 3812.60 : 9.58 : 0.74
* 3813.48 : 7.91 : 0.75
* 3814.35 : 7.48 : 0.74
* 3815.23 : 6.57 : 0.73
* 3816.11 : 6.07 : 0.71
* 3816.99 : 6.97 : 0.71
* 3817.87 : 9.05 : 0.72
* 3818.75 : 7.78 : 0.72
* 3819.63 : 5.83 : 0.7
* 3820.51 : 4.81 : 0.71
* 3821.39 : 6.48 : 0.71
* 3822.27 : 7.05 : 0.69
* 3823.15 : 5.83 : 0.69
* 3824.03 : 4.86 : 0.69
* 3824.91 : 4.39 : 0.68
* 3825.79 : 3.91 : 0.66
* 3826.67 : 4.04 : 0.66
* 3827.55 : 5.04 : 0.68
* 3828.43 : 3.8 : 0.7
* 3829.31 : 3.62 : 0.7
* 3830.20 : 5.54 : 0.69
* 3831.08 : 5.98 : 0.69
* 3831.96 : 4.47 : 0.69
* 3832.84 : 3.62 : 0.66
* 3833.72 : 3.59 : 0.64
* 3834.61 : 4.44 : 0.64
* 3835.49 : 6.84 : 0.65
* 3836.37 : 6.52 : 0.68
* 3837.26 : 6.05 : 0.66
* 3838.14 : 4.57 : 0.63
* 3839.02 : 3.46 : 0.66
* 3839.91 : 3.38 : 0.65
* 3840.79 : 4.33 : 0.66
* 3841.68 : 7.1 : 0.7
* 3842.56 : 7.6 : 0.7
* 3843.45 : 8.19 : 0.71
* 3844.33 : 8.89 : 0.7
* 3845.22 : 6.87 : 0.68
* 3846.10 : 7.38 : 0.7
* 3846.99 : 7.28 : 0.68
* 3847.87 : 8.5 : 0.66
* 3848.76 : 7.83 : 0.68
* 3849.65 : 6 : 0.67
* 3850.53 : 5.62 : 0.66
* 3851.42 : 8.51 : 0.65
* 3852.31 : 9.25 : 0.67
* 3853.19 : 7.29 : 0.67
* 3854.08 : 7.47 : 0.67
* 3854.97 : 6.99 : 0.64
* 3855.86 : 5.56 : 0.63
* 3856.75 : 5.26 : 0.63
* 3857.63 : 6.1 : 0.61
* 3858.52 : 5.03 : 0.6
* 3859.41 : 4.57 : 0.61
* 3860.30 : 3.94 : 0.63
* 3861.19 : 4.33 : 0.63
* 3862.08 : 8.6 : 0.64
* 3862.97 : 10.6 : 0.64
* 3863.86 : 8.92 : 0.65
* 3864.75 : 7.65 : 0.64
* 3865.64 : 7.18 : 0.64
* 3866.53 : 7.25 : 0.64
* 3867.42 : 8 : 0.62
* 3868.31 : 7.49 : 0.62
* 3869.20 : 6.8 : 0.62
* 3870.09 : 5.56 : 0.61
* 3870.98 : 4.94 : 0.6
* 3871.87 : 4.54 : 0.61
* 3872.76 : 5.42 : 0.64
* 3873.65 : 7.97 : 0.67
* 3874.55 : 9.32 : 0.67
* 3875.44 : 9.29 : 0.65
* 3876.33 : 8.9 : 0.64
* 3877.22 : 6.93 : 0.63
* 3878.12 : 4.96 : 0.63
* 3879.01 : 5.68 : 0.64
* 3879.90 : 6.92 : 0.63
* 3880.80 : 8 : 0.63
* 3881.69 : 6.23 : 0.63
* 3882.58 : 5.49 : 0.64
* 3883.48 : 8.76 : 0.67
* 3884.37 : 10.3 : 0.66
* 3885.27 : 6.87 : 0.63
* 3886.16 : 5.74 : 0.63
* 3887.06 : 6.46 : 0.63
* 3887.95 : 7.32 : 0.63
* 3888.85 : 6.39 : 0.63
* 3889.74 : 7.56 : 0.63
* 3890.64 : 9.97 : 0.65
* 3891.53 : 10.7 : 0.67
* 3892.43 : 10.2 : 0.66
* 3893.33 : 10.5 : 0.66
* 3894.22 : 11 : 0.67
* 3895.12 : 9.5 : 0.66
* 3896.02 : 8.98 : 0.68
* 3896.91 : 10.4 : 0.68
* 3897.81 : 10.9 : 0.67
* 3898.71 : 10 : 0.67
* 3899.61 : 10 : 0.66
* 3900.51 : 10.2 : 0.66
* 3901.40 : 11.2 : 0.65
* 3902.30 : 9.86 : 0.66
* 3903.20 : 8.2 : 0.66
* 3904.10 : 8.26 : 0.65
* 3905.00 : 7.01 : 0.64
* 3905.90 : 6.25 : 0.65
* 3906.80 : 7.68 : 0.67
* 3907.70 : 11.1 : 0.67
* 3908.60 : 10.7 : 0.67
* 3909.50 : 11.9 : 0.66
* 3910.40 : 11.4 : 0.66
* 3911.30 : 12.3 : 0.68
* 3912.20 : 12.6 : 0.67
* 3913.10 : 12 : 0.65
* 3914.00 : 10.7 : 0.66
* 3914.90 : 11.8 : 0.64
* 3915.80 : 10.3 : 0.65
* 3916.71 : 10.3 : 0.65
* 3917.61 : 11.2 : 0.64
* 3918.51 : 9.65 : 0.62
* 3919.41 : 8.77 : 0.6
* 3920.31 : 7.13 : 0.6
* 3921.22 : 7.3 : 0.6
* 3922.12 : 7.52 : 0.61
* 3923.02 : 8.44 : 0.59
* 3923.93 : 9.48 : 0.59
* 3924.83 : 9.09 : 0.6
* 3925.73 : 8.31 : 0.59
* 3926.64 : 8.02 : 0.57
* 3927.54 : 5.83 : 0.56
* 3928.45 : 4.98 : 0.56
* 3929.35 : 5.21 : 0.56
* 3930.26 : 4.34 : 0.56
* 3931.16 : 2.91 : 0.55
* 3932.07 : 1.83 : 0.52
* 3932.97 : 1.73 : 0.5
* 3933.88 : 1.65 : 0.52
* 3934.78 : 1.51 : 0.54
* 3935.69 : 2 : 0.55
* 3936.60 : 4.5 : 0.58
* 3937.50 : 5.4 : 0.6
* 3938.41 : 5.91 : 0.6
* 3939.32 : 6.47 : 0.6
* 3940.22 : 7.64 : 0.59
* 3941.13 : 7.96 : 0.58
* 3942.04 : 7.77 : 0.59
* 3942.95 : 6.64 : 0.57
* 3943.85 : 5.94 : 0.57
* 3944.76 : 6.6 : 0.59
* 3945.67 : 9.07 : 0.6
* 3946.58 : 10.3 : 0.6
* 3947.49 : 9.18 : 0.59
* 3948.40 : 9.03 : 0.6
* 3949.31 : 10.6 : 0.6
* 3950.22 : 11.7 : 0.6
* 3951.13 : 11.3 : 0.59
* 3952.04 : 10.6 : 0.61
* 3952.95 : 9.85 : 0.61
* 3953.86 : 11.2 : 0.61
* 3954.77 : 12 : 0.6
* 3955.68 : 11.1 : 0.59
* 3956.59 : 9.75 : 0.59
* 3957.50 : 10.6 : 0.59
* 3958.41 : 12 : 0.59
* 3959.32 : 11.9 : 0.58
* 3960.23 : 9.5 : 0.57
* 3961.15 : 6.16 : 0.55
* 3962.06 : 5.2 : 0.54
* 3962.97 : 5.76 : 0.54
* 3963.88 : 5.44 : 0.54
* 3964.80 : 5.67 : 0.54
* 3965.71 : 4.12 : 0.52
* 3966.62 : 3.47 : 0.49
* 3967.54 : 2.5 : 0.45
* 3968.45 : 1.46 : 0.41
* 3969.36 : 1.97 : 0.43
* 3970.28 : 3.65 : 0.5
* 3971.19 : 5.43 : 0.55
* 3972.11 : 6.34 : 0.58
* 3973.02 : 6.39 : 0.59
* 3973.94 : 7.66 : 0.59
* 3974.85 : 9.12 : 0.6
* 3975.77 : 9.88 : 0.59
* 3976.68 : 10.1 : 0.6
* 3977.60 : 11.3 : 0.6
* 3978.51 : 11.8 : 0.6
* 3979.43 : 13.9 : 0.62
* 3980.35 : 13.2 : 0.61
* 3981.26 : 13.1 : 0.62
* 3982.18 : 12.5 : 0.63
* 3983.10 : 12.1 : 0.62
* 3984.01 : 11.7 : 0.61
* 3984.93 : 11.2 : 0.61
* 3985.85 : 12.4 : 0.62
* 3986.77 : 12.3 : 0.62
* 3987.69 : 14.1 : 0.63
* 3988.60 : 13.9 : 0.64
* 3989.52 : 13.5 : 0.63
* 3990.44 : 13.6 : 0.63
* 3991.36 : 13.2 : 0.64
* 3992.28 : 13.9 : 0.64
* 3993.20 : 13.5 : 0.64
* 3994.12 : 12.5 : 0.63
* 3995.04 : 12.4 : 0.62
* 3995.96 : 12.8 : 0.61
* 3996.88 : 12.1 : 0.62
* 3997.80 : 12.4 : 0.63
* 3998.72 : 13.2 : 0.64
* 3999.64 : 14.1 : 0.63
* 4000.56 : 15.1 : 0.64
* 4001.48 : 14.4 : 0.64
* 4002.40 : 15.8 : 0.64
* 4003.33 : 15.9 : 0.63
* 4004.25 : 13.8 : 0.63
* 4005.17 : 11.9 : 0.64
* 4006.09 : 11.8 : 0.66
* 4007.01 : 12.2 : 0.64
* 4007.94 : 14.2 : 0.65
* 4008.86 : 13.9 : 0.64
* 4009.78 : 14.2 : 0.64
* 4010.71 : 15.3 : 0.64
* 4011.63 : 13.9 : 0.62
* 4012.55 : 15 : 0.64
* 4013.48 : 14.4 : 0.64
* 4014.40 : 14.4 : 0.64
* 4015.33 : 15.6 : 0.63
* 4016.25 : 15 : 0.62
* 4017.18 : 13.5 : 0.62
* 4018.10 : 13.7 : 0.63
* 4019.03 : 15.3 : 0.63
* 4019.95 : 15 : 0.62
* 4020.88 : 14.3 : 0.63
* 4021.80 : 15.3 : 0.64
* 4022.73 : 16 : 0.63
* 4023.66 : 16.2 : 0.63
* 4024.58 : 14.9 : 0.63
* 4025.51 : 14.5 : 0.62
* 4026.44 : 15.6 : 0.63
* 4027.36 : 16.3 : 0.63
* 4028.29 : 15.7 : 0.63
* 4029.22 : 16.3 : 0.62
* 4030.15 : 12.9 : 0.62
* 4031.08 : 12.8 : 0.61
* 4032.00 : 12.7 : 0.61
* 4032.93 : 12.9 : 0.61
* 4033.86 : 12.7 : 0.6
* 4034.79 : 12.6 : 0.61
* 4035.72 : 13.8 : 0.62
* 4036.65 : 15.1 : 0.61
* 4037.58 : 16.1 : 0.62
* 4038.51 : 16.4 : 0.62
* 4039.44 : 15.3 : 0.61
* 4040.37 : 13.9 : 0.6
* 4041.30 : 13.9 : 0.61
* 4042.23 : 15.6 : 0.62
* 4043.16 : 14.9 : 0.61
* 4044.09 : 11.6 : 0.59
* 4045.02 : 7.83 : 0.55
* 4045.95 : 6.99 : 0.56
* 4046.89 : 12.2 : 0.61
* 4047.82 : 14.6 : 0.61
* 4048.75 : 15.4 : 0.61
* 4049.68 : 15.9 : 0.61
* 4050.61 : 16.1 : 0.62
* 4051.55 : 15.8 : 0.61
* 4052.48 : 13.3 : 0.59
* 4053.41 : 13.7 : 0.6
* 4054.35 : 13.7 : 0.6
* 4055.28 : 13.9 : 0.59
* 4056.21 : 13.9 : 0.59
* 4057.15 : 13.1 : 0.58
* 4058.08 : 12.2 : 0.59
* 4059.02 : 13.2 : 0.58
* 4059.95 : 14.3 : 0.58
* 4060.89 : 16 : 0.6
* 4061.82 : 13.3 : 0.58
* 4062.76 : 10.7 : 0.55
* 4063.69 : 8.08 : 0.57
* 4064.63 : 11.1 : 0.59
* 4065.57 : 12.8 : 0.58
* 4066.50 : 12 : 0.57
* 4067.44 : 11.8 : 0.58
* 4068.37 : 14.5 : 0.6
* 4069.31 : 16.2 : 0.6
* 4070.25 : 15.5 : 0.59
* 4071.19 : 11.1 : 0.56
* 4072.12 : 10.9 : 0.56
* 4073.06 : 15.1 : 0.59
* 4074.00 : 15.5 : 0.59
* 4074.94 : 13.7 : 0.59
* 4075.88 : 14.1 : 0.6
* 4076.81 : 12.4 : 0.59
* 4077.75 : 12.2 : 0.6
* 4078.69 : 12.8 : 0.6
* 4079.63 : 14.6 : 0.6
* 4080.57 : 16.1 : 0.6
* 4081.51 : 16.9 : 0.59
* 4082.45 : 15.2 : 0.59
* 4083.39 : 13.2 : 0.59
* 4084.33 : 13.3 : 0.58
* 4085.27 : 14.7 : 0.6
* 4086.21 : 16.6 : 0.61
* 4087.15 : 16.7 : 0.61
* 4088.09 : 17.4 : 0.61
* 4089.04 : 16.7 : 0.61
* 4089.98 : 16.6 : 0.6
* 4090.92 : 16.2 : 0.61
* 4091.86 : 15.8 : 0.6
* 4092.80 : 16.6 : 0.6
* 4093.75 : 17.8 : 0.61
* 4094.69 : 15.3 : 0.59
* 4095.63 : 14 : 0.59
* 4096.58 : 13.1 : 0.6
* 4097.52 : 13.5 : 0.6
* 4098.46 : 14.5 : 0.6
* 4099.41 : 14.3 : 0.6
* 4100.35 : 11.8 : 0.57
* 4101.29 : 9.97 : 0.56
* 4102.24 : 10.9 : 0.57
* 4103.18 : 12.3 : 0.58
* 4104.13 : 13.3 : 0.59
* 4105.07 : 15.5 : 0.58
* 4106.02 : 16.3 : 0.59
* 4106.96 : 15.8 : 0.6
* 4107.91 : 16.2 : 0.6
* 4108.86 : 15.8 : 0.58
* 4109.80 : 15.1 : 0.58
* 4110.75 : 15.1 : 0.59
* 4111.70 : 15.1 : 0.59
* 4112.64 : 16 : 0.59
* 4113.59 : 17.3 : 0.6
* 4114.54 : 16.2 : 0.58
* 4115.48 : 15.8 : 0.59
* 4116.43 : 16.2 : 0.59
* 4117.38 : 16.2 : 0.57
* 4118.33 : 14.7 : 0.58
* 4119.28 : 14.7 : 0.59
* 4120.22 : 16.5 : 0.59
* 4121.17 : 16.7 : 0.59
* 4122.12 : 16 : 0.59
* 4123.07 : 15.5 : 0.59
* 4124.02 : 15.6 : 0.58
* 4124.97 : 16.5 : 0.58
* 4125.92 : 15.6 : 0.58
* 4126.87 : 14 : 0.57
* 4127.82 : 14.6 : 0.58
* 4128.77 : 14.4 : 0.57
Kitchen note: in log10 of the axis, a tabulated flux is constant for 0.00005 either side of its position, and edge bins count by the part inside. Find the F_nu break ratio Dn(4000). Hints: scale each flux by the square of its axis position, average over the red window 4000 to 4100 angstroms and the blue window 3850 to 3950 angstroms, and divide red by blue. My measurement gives 1.98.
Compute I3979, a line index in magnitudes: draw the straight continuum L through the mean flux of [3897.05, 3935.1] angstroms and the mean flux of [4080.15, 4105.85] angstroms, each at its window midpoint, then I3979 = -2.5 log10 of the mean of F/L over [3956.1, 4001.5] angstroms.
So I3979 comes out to 0.07 mag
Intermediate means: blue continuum 8.36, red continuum 14.8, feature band 10.1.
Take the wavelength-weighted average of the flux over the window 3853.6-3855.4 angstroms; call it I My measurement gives 7.21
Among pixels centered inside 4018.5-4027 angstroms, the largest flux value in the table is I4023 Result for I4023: 16.2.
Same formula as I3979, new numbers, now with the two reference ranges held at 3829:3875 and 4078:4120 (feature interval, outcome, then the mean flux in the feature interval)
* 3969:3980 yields 0.29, 8.23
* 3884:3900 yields -0.16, 9.03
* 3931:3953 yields 0.39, 6.72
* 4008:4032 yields -0.20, 14.8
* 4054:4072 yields 0.06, 13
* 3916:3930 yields 0.10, 8.06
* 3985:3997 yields -0.16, 13.1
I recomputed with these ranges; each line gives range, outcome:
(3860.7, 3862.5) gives 6.37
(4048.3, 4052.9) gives 15.3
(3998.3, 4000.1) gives 13.7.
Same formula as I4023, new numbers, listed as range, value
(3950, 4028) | 16.3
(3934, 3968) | 12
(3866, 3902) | 11.2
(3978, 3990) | 14.1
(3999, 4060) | 16.4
